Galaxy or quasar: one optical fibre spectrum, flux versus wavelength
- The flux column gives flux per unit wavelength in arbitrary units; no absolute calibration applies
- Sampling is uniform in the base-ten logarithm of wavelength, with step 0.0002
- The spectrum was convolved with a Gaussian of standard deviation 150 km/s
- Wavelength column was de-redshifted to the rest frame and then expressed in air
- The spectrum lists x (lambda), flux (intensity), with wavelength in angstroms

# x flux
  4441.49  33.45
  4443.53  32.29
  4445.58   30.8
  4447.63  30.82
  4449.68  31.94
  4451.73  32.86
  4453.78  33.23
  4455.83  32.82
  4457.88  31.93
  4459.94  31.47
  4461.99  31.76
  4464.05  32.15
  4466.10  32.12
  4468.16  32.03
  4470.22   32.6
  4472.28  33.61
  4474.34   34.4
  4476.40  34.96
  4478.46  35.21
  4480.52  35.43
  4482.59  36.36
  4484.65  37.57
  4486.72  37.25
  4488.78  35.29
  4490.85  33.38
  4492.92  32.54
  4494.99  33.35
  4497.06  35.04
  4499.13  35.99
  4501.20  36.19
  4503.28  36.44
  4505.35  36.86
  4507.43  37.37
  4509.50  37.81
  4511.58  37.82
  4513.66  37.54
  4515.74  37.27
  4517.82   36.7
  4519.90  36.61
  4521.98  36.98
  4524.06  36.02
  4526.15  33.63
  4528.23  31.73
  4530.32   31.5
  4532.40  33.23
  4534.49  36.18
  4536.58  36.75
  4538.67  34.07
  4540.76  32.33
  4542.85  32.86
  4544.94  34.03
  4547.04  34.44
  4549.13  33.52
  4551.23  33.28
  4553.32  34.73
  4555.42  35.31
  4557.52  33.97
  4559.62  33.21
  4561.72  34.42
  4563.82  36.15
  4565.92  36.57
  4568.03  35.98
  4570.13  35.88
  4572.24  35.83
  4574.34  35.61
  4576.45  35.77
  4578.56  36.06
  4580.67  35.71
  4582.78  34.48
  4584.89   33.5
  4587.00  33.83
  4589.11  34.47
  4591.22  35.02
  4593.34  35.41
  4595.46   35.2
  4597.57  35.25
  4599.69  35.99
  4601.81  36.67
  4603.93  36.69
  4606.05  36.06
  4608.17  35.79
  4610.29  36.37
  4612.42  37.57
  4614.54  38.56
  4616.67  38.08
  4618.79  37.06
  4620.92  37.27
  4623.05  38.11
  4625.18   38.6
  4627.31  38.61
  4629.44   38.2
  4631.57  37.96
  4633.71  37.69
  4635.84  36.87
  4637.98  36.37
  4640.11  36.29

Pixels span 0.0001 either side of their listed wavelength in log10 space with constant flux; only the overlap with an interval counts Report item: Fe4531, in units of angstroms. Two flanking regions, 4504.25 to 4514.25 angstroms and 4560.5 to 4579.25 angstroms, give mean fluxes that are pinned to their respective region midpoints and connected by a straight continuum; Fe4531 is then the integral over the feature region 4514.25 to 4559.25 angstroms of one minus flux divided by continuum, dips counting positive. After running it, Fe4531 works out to 2.7 angstroms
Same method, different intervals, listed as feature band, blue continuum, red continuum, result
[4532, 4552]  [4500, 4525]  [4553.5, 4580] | 1.10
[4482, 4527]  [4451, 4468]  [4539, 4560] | -4.18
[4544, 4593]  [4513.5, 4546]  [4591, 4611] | 0.69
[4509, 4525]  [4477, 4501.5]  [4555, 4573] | -0.82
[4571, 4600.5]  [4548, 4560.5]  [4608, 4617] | 0.54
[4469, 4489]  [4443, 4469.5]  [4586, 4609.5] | -1.63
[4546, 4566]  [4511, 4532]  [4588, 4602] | 0.53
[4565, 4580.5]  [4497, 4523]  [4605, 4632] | 0.55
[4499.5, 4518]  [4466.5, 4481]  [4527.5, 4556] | -1.75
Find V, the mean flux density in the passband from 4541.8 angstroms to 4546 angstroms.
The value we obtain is 33.4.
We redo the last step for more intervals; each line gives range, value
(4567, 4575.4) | 35.8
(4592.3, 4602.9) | 35.7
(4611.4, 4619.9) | 37.8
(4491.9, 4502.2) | 34.6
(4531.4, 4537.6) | 35.4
